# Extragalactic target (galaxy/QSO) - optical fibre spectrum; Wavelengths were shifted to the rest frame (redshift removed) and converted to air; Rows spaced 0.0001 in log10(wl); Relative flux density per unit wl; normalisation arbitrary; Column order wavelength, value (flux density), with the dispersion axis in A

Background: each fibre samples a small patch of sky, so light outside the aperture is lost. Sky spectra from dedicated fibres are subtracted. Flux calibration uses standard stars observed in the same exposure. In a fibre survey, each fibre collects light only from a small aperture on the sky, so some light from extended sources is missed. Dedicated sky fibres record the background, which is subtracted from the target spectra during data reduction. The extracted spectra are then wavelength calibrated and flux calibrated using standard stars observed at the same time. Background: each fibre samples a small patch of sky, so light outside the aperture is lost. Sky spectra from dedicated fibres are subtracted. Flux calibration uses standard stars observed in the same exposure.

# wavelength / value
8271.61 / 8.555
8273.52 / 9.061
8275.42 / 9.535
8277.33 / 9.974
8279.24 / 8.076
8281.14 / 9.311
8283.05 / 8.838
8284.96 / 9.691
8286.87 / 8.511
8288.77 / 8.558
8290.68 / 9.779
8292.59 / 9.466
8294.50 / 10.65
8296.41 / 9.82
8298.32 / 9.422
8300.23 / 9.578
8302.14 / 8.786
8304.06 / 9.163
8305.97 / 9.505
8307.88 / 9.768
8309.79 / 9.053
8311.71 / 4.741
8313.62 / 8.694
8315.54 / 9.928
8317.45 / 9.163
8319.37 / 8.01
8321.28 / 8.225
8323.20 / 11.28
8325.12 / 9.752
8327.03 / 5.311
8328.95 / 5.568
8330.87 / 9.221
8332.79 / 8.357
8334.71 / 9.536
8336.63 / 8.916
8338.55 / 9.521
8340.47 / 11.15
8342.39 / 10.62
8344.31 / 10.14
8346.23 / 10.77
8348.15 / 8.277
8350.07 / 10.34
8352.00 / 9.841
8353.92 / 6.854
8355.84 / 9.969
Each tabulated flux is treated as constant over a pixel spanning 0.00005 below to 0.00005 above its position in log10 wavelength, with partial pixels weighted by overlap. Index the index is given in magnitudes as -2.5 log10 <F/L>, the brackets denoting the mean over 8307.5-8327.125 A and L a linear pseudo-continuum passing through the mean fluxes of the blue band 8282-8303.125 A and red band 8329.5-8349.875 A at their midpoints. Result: 0.101 mag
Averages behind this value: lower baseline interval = 9.37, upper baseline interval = 9.6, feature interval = 8.65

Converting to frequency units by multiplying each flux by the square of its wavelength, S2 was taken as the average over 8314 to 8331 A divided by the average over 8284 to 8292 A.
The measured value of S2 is 0.93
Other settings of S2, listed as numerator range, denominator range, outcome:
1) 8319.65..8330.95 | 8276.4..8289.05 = 0.91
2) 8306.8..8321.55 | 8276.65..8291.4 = 0.94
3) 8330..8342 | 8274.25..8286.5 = 1.05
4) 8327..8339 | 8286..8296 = 0.88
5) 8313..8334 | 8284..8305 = 0.91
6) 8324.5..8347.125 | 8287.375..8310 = 0.97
